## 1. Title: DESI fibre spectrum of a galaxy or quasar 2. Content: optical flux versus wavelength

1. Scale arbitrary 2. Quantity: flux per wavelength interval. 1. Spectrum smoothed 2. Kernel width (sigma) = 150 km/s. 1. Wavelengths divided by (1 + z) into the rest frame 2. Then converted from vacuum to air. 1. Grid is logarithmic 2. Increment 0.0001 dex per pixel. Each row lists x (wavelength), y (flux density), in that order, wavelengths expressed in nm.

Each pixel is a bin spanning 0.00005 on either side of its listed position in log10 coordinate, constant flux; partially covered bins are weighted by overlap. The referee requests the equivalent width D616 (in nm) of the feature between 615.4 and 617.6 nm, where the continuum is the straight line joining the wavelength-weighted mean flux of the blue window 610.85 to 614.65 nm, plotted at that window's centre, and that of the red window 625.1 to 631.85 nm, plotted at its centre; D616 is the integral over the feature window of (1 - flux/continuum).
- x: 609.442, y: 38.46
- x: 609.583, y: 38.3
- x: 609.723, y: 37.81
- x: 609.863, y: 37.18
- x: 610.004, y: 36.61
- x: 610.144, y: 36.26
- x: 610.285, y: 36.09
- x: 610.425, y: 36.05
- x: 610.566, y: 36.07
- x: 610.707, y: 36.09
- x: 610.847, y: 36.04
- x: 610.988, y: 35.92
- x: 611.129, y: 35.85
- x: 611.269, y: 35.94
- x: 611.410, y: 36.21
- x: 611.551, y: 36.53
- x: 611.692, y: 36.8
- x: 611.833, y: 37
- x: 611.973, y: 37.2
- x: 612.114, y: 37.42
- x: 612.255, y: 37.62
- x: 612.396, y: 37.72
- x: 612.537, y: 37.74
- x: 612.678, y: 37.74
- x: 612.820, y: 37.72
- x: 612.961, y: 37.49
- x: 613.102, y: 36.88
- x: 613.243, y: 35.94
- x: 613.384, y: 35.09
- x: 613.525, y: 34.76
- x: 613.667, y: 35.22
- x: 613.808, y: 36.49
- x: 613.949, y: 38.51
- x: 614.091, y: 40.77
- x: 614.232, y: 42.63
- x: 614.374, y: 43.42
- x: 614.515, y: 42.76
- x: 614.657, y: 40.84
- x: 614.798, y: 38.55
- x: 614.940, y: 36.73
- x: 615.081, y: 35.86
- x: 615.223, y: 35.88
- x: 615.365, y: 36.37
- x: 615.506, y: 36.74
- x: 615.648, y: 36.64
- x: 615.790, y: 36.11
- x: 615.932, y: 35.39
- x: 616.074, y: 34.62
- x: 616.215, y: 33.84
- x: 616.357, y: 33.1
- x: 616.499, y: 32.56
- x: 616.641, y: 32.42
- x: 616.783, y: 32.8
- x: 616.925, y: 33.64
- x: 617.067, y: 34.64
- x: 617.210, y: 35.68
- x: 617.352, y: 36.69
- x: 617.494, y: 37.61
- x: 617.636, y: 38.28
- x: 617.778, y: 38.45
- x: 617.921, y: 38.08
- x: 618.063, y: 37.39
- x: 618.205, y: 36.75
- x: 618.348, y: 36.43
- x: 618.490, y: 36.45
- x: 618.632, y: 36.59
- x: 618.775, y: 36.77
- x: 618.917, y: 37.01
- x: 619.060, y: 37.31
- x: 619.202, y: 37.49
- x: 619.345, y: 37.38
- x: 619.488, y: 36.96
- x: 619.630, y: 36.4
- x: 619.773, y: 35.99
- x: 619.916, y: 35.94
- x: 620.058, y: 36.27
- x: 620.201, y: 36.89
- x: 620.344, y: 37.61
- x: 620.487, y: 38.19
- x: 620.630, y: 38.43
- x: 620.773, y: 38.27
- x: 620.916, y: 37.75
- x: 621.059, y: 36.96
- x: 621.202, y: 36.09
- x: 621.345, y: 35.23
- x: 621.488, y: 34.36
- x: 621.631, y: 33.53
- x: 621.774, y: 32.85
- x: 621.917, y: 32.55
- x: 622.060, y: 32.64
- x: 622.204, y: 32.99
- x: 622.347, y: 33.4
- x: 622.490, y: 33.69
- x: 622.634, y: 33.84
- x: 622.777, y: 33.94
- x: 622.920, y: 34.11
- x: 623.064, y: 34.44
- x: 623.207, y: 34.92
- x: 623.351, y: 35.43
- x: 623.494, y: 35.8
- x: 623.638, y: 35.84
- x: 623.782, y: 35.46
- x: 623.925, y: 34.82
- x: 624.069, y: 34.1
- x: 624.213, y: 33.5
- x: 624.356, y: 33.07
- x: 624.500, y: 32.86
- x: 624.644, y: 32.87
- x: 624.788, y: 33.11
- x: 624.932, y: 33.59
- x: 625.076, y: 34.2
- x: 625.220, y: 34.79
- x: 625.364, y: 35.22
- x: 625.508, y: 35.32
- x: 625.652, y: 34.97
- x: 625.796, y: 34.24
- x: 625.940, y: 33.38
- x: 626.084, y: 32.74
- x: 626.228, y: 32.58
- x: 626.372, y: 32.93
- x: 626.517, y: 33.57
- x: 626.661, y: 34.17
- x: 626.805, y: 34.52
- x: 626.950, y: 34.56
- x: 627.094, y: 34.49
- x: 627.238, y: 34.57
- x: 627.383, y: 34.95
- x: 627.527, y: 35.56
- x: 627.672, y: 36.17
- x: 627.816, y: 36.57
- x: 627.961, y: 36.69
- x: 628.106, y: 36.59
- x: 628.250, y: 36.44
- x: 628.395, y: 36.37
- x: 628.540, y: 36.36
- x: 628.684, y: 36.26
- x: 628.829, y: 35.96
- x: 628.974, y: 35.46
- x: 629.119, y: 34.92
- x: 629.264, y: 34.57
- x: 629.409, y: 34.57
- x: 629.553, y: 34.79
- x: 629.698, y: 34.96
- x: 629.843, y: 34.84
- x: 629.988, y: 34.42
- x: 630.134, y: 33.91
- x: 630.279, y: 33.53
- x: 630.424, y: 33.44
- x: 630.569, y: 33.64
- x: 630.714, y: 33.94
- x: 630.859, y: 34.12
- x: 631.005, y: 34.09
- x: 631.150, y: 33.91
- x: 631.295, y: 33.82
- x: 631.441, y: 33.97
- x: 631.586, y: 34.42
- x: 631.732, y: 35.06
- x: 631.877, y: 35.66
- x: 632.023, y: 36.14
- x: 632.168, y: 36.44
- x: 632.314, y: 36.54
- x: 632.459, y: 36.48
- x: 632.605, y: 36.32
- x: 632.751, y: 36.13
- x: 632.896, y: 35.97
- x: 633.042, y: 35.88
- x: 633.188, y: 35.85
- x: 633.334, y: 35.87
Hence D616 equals 0.120 nm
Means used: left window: 37.6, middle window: 34.9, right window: 34.7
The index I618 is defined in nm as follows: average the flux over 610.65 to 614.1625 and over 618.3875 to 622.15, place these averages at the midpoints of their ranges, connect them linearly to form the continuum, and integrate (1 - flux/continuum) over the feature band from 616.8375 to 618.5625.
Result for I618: -0.01 nm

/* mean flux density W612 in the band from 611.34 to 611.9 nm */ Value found 36.6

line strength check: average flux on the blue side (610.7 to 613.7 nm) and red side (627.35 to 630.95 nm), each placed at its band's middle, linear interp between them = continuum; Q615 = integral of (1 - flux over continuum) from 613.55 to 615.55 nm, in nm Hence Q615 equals -0.12 nm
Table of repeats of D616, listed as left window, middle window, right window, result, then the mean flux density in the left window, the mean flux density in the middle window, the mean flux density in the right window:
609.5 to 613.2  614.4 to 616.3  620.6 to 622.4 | -0.05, 36.9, 37.1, 34.9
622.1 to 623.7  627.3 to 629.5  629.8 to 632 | -0.10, 34.3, 35.8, 34.2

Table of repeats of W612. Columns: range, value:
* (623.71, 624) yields 35.1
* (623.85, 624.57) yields 33.7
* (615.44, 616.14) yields 35.9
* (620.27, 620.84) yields 38.1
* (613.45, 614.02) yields 36.2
